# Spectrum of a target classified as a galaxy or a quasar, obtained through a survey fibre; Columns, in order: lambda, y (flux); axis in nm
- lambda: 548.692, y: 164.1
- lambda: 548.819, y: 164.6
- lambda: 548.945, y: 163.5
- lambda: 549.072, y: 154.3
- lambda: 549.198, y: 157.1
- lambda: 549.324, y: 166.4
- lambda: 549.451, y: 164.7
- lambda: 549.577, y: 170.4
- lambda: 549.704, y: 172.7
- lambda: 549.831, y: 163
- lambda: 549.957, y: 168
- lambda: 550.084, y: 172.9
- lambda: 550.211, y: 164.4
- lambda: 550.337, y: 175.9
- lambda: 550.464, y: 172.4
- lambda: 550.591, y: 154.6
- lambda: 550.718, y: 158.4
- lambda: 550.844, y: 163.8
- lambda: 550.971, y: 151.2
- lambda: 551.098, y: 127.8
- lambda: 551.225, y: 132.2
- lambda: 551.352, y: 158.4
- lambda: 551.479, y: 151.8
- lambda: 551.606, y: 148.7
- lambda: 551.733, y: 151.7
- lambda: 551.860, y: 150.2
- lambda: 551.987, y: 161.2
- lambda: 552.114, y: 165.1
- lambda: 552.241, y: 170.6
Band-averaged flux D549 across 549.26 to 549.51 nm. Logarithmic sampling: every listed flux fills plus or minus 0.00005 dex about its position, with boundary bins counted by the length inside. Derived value 166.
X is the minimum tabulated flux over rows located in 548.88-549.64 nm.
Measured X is 154.3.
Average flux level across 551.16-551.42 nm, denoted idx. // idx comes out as 145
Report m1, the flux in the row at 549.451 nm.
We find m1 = 164.7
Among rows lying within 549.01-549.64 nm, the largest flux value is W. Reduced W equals 170.4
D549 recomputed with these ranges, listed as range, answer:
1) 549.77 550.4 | 169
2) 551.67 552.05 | 154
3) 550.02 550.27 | 168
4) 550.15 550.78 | 165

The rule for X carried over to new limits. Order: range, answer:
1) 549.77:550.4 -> 163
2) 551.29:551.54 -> 151.8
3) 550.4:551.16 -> 127.8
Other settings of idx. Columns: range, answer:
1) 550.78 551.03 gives 158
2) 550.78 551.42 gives 147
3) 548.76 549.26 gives 160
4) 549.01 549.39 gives 159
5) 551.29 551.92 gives 152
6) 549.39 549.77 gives 169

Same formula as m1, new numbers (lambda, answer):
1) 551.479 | 151.8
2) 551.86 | 150.2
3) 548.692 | 164.1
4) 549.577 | 170.4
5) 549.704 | 172.7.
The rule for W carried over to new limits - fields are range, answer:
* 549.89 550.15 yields 172.9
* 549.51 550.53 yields 175.9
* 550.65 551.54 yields 163.8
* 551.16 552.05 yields 161.2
